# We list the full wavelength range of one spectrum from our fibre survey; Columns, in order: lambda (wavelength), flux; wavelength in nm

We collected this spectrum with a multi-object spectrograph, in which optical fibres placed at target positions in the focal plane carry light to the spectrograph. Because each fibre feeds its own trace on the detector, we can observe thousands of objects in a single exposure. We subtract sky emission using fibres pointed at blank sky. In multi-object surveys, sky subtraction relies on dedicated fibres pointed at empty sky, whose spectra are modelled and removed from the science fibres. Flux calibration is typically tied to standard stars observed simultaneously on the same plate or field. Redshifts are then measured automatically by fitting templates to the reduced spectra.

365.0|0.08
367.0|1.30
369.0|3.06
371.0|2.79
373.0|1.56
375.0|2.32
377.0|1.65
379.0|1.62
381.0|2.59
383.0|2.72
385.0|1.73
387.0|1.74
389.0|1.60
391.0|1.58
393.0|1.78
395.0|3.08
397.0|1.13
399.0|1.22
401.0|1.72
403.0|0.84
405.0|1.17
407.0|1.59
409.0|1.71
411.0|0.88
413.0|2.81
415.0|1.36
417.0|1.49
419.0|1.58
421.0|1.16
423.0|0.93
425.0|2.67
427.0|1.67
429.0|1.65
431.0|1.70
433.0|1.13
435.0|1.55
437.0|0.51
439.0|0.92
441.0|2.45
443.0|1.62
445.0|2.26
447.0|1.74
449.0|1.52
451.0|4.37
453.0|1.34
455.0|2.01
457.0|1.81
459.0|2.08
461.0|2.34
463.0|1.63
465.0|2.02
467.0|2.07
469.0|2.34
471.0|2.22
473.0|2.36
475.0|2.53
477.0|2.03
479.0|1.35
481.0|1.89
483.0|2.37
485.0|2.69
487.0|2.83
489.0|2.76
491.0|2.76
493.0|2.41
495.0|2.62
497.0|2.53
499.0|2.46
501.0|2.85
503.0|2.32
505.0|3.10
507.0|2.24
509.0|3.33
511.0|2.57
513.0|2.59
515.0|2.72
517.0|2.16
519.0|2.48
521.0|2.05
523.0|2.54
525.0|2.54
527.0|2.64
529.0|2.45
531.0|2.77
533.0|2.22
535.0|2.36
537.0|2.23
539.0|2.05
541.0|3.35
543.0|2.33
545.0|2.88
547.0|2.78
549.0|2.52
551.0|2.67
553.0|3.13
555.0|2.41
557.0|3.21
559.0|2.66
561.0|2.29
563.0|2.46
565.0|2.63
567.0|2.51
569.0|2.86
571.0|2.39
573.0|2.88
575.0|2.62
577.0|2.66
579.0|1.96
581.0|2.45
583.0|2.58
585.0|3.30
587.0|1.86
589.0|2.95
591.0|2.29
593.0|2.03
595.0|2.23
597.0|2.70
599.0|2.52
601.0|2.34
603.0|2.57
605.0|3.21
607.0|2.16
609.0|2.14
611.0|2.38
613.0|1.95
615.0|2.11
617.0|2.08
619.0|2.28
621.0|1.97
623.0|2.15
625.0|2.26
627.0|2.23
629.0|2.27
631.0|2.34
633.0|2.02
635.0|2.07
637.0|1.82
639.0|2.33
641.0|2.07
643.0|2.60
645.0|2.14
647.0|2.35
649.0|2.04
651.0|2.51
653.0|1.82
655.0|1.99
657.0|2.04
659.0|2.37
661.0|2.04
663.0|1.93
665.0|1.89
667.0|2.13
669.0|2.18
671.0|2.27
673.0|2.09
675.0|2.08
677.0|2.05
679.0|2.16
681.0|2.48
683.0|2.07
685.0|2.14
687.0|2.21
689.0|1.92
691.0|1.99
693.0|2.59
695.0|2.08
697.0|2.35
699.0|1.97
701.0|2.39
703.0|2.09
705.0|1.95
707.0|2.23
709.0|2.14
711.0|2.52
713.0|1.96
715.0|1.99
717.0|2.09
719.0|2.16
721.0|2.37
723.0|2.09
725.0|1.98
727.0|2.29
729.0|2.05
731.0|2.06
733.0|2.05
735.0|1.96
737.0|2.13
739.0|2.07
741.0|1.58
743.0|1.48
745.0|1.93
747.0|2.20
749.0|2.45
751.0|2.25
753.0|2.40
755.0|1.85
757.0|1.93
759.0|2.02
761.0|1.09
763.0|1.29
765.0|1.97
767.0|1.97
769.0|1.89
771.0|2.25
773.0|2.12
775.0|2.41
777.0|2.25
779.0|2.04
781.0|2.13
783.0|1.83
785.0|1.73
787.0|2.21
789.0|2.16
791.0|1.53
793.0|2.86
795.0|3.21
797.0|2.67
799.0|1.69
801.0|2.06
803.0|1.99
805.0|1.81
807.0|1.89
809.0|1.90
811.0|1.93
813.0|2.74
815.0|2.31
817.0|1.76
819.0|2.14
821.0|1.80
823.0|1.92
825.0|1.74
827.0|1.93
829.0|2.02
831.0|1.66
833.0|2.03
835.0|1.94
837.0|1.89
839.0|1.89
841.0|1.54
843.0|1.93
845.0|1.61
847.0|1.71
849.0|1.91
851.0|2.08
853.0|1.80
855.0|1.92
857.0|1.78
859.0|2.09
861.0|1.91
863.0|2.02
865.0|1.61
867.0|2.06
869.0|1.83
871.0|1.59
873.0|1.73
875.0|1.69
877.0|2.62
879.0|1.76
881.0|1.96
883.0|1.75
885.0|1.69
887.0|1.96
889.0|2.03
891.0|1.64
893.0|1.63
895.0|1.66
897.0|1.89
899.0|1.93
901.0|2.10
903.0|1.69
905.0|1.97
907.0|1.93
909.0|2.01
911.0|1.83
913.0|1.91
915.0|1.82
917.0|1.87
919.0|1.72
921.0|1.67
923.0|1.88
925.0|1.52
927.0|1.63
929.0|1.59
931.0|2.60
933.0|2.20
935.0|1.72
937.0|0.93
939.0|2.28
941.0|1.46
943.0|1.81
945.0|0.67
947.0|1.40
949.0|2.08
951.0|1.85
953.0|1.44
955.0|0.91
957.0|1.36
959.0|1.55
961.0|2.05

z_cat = 0.209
